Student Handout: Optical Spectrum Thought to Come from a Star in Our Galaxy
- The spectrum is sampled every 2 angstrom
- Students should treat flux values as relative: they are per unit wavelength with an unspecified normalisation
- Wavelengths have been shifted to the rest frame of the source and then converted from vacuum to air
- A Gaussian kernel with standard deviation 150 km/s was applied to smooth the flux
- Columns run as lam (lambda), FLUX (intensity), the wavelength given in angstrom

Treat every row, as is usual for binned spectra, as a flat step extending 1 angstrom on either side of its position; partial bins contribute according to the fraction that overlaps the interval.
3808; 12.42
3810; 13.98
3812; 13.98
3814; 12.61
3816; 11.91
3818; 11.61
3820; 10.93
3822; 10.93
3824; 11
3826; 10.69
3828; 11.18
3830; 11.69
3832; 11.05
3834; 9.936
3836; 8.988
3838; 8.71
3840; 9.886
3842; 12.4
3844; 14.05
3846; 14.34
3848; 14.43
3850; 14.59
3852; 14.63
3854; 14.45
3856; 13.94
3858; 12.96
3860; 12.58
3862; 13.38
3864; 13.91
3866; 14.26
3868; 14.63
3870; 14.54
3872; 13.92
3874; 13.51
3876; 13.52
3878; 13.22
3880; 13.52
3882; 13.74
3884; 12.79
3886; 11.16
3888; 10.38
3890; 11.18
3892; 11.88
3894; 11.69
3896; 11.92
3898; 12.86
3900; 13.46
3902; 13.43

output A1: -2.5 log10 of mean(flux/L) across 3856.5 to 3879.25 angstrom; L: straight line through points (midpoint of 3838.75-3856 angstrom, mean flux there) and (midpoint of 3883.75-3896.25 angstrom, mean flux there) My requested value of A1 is -0.09 mag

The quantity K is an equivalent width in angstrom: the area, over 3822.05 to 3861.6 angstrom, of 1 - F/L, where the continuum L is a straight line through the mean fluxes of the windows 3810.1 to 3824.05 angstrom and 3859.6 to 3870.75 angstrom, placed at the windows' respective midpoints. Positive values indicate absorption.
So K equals 2.7 angstrom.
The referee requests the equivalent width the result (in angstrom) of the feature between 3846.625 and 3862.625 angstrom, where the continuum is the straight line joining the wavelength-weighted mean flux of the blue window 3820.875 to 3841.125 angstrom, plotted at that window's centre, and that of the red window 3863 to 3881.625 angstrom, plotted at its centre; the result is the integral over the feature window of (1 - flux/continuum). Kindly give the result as -1.96 angstrom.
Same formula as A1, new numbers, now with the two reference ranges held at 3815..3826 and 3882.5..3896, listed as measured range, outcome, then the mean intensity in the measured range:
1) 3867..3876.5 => -0.215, 14.1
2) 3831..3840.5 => 0.166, 9.7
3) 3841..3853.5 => -0.232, 14.1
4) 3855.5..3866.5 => -0.174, 13.5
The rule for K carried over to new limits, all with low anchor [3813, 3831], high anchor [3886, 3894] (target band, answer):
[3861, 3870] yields -2.25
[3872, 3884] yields -2.38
